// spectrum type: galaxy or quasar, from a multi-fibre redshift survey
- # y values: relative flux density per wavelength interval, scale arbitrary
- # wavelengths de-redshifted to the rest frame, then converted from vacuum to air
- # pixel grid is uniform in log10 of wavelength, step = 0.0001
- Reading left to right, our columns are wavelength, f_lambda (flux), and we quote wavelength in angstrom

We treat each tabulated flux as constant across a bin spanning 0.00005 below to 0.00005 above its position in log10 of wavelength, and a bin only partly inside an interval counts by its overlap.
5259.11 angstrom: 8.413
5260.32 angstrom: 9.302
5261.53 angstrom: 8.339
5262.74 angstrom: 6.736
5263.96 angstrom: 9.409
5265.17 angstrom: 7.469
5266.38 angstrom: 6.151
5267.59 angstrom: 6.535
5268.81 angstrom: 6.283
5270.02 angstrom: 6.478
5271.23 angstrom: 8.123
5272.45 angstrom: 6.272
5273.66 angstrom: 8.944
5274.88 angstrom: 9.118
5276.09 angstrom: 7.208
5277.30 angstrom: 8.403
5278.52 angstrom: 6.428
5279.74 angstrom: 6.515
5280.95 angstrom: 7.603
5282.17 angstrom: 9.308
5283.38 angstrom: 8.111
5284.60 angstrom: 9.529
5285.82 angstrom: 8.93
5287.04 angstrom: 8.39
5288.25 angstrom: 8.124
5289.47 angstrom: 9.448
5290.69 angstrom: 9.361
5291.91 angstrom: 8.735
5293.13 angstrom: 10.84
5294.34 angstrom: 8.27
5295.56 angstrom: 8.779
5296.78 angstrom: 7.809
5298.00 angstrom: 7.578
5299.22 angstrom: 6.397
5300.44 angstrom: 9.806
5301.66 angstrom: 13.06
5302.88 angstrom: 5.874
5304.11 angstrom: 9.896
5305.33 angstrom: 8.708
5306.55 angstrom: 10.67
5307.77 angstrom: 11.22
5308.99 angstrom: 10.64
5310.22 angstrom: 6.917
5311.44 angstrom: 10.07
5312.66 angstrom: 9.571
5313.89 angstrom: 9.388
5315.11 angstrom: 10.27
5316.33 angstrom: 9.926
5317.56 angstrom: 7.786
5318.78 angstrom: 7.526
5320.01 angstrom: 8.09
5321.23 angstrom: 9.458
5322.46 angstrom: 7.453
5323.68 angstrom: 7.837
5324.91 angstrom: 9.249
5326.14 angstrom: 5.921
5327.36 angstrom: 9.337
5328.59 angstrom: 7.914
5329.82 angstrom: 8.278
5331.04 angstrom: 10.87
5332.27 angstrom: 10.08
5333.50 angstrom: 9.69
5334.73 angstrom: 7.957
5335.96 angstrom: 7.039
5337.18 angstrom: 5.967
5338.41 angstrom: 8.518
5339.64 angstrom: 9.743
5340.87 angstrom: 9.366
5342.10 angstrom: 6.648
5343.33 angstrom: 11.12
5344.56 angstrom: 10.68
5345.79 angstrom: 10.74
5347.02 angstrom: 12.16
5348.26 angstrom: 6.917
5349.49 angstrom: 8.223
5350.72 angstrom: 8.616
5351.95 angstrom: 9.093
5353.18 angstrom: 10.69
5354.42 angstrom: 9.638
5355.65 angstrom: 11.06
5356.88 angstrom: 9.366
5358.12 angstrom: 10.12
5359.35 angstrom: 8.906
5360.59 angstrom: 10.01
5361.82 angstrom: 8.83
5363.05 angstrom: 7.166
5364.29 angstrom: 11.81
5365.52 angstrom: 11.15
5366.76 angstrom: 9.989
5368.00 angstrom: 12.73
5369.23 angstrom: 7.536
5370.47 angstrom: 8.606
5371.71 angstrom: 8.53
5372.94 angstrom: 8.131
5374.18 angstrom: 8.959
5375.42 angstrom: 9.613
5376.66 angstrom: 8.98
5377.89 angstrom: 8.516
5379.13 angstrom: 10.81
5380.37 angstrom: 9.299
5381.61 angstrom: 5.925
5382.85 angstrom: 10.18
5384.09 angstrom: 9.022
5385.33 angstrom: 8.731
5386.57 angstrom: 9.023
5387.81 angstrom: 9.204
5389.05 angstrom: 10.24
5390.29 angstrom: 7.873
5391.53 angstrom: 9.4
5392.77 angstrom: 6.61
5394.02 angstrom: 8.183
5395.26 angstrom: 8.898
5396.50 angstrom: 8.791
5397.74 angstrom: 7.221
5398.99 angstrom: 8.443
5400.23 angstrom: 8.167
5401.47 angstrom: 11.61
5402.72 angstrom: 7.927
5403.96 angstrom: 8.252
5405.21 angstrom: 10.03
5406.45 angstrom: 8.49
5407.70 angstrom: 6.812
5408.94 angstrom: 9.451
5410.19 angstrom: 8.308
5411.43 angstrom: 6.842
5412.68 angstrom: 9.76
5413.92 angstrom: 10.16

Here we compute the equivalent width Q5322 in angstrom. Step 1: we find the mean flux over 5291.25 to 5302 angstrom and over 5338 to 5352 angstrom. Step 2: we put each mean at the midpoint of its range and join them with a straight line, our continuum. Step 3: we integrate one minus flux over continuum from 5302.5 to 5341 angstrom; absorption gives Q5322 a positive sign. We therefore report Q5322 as 1.4 angstrom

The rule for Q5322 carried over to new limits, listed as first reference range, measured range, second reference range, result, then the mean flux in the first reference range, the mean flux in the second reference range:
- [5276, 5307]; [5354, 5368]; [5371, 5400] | -2.0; 8.62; 8.71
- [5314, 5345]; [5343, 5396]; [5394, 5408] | -4.1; 8.67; 8.63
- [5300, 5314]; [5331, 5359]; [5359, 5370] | 1.3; 9.65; 9.8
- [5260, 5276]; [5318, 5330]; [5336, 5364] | 0.9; 7.58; 9.24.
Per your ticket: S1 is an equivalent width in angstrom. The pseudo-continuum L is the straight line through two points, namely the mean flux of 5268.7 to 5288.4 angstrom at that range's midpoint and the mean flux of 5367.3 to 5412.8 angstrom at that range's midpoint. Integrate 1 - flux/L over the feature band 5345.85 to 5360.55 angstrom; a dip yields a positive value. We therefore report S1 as -1.9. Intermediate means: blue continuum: 7.91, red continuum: 8.78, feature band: 9.59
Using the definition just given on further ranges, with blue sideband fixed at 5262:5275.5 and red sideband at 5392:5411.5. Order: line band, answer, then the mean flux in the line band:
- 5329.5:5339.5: -0.9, 8.62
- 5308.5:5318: -1.9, 9.33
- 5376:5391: -1.3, 8.99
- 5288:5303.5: -2.4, 8.79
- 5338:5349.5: -2.2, 9.49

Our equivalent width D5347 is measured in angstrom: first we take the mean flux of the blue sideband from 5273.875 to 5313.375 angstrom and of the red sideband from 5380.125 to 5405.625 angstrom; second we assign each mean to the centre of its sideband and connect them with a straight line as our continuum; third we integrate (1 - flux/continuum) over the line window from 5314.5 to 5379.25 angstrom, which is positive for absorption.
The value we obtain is -2.8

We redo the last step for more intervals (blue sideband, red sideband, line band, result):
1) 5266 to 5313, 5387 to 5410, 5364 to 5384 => -1.8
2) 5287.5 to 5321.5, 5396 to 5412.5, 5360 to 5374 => -1.2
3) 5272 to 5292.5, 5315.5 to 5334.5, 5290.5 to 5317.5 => -2.5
